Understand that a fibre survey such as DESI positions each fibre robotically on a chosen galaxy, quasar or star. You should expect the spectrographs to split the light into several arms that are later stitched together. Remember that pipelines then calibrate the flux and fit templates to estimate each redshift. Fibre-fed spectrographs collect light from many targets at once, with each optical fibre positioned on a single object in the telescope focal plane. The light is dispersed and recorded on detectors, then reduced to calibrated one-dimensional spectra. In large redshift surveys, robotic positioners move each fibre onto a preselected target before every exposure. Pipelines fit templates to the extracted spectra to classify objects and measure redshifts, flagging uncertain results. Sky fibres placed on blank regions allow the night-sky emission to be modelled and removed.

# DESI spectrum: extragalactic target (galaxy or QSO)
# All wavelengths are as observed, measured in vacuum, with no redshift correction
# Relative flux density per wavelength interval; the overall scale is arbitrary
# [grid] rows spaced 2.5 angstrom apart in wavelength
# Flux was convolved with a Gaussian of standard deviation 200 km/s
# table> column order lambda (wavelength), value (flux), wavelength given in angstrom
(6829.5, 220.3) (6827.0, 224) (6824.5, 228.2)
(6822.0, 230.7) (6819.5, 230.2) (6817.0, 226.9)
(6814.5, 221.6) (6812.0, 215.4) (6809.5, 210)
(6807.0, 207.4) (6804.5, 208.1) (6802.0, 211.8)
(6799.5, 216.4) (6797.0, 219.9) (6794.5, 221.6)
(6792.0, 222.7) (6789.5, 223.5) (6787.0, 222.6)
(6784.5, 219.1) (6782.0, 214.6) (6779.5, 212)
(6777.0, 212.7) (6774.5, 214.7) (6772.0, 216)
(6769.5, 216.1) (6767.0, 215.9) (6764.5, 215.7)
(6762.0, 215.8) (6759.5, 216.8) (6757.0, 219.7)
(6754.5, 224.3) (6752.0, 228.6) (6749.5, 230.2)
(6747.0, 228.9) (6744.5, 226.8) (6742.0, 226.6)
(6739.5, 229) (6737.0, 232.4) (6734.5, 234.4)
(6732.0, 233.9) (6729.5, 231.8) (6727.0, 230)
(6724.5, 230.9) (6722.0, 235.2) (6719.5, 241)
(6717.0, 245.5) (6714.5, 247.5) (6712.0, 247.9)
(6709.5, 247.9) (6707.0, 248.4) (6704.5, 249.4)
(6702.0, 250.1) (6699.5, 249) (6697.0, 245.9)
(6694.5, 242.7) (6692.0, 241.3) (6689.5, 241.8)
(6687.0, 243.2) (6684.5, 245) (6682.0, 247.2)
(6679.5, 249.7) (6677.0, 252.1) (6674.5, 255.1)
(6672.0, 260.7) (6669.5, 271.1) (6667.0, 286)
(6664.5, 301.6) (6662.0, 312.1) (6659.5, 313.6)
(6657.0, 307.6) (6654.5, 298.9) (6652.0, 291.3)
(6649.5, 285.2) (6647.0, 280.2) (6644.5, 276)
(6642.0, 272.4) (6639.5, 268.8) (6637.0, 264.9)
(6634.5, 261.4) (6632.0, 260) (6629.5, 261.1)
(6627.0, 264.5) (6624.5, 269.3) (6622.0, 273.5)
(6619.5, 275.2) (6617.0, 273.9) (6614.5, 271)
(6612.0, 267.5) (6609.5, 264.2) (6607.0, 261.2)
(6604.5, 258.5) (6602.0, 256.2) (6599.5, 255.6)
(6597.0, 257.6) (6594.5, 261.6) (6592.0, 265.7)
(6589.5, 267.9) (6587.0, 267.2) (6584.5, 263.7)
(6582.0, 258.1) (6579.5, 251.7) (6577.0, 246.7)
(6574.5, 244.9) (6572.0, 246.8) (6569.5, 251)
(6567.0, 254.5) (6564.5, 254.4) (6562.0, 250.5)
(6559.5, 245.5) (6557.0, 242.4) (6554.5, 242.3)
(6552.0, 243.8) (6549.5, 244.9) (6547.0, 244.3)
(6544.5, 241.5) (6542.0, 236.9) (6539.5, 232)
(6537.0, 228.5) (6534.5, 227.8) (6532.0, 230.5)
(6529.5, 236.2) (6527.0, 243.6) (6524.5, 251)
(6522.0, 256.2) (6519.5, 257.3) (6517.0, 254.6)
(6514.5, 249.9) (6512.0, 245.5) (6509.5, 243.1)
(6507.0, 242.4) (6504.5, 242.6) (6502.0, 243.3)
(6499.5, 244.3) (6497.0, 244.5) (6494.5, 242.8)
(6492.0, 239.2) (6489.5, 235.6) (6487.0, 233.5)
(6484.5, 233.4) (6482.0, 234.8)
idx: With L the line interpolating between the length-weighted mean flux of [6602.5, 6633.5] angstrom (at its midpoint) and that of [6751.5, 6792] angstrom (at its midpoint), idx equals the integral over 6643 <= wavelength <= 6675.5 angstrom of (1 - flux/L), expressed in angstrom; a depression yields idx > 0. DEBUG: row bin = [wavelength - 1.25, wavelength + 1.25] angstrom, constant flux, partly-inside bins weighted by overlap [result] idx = -4.4 angstrom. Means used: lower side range 266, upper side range 218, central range 288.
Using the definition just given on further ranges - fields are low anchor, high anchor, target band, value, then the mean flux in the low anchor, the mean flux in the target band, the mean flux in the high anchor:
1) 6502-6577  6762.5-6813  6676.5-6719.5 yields -3.9 angstrom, 244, 246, 216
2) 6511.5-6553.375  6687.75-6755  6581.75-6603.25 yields -1.8 angstrom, 243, 262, 238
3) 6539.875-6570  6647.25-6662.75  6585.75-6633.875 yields 1.8 angstrom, 245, 265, 300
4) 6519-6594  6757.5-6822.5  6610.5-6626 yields -2.1 angstrom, 248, 271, 217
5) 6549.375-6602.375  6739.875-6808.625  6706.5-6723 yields -1.1 angstrom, 253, 245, 219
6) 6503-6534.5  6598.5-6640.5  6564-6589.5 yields 0.2 angstrom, 245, 255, 265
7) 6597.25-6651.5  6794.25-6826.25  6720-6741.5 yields 0.7 angstrom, 268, 232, 219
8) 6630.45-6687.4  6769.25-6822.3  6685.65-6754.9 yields 3.0 angstrom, 274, 238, 218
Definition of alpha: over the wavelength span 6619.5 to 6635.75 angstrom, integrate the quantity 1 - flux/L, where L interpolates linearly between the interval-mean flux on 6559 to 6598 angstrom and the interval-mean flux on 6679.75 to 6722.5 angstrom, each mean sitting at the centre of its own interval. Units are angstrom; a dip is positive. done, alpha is -0.91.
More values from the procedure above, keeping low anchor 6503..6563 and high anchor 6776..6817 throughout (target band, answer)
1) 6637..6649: -2.18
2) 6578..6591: -1.29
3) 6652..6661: -2.89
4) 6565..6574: -0.42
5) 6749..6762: -0.12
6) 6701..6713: -1.23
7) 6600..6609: -0.88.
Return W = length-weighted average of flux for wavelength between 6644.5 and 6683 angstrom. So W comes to 281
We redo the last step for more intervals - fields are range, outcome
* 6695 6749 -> 239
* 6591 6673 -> 274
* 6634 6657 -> 280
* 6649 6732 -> 258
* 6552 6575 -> 248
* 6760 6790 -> 216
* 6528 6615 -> 250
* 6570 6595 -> 257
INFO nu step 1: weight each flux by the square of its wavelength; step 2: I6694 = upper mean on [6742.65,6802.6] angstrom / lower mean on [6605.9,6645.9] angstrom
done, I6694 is 0.86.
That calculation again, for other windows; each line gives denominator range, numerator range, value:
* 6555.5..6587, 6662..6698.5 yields 1.06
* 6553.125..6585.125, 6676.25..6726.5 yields 1.02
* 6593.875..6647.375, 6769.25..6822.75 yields 0.86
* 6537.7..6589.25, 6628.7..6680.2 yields 1.15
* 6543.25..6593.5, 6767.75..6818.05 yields 0.92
